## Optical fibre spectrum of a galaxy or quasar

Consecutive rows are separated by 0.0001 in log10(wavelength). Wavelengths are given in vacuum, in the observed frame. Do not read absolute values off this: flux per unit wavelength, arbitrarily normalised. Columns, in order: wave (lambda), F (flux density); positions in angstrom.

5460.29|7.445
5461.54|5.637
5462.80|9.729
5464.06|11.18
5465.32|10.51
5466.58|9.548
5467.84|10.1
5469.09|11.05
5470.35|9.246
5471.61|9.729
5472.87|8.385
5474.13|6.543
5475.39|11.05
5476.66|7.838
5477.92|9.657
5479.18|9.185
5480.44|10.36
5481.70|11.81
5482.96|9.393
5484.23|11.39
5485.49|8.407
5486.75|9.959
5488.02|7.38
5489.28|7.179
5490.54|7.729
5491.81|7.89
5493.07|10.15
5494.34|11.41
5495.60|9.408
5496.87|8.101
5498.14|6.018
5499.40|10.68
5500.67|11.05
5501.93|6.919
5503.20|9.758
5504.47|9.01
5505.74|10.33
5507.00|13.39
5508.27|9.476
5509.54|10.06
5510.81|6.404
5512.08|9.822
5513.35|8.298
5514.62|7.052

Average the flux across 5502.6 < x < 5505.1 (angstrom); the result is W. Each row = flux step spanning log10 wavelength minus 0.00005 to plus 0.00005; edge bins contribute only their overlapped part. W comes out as 9.37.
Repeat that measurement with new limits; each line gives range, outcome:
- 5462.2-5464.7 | 10.4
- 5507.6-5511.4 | 8.7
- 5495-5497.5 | 8.73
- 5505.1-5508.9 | 11.1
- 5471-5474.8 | 8.24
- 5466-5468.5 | 9.88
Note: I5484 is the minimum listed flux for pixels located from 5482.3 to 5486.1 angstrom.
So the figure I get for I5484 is 8.407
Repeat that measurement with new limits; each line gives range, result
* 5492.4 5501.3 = 6.018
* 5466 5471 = 9.246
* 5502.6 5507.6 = 9.01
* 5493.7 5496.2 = 9.408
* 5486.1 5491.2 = 7.179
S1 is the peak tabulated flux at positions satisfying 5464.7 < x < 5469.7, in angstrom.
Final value 11.05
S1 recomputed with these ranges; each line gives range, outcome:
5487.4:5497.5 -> 11.41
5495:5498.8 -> 9.408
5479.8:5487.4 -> 11.81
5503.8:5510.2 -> 13.39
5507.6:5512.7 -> 10.06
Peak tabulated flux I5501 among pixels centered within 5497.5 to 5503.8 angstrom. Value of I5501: 11.05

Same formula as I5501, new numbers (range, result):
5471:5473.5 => 9.729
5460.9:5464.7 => 11.18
